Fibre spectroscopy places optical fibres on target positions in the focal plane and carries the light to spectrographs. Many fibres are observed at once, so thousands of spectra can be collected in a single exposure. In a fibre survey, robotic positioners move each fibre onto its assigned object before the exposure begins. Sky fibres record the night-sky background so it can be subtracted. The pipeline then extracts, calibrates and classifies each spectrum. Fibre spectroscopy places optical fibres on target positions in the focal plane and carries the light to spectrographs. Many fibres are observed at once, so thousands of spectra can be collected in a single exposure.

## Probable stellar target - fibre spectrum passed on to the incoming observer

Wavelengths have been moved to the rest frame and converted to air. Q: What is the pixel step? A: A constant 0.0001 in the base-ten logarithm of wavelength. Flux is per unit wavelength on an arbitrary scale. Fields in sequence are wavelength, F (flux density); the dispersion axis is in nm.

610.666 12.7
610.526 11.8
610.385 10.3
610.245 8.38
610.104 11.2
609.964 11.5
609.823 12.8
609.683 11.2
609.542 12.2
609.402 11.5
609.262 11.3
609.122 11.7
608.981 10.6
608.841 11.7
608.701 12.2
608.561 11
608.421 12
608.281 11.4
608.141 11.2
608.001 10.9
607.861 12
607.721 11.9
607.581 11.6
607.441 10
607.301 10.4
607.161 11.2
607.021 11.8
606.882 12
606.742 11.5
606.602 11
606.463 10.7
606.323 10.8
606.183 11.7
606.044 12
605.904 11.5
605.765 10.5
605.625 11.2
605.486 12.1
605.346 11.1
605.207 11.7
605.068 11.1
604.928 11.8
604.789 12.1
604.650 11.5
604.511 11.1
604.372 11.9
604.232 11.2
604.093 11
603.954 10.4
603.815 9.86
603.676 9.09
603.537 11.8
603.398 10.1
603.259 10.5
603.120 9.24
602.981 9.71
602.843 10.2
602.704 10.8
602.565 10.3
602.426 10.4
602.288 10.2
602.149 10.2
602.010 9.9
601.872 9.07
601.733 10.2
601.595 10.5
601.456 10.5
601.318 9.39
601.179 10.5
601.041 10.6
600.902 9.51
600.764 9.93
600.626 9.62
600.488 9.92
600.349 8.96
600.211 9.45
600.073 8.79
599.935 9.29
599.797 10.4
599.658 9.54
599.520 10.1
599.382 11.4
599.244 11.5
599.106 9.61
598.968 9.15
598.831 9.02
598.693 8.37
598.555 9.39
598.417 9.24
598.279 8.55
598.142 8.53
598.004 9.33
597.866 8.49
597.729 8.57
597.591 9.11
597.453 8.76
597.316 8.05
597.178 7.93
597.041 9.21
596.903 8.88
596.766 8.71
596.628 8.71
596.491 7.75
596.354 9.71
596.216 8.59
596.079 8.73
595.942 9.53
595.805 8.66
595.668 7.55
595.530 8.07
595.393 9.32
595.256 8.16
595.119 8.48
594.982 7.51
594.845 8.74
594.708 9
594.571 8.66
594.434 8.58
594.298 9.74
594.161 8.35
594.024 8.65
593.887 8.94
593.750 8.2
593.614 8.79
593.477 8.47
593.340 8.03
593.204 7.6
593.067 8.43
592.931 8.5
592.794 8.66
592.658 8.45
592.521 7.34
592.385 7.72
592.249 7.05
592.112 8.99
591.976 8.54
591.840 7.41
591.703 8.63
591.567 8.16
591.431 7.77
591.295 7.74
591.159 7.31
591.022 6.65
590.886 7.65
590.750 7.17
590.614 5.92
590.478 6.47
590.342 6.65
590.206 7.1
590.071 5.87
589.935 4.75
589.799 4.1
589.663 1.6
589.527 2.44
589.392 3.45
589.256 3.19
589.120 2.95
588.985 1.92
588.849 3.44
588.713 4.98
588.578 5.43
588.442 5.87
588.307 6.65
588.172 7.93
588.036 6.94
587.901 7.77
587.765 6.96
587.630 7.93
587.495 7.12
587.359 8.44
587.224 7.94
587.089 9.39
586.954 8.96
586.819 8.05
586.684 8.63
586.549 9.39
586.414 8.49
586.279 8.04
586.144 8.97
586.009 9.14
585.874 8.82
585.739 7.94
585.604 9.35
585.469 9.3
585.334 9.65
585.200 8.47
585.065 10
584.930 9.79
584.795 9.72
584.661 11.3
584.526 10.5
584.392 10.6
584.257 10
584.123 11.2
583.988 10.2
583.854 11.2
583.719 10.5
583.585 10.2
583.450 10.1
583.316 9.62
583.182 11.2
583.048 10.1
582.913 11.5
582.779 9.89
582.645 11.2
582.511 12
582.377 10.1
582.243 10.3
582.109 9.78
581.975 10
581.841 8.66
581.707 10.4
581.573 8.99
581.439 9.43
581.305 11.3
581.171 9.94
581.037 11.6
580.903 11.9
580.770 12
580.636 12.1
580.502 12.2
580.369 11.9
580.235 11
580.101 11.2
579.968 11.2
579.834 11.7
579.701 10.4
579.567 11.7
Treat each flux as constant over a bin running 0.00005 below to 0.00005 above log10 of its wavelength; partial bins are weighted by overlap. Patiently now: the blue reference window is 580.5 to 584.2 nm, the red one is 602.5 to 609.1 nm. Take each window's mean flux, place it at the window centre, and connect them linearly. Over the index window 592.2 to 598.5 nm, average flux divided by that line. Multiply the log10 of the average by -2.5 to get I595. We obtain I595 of 0.26 mag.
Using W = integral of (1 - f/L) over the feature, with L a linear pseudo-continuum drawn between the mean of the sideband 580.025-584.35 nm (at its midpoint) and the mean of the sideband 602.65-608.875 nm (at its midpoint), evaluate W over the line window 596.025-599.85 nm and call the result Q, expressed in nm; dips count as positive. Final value 0.65 nm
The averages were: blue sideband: 10.7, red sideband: 11.1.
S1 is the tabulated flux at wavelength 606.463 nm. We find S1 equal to 10.7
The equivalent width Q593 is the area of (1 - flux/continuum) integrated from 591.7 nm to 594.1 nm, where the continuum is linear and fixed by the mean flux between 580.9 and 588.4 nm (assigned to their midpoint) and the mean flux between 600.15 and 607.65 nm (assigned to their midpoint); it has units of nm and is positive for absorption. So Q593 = 0.42 nm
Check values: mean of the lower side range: 9.49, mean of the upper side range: 10.7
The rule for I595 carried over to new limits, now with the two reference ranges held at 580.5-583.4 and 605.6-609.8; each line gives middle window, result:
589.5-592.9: 0.50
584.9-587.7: 0.22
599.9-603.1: 0.13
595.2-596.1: 0.27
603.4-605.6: 0.01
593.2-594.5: 0.27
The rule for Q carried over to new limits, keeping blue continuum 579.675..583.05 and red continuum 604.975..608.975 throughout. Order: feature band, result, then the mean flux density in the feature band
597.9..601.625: 0.52 nm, 9.65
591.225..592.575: 0.38 nm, 7.94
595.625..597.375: 0.39 nm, 8.64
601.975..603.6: 0.14 nm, 10.3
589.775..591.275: 0.62 nm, 6.44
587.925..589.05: 0.56 nm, 5.49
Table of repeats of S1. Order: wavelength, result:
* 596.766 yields 8.71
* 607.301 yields 10.4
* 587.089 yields 9.39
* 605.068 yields 11.1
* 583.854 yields 11.2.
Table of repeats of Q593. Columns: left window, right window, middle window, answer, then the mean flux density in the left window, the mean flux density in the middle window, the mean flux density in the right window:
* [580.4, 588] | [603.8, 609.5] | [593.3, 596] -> 0.50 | 9.79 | 8.57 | 11.3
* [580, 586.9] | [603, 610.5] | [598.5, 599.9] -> 0.13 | 10.2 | 9.84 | 11.2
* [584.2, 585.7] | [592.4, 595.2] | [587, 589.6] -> 0.98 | 9.84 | 5.84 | 8.44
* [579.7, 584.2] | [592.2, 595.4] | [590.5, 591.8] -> 0.22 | 10.7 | 7.4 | 8.38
